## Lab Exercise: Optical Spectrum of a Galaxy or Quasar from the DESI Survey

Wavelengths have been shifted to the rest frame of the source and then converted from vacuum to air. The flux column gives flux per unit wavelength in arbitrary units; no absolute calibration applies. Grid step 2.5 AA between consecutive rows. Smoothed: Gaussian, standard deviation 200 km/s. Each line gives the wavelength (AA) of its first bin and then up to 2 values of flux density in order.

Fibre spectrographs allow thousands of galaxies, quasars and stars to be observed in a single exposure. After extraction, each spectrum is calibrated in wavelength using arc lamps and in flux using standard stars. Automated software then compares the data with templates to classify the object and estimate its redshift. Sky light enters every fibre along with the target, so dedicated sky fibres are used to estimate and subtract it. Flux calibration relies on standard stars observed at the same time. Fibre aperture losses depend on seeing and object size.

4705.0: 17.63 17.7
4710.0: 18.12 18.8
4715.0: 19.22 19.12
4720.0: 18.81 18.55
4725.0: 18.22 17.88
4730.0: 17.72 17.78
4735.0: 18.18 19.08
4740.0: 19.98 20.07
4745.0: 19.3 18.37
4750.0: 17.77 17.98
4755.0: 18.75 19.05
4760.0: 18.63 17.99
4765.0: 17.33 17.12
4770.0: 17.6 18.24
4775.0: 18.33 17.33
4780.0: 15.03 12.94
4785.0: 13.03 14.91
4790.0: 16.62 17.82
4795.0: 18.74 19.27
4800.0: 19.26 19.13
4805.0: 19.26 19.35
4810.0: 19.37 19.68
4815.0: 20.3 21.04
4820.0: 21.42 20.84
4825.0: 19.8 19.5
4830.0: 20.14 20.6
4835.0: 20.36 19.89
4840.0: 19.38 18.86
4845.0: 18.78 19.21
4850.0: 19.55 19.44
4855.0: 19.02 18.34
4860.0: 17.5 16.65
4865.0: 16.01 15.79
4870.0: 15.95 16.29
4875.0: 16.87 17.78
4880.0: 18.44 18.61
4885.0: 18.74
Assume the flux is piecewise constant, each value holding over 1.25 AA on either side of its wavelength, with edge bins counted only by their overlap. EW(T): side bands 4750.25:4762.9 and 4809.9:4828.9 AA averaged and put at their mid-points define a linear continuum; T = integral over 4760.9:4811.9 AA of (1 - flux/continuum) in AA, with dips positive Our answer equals 4.93 AA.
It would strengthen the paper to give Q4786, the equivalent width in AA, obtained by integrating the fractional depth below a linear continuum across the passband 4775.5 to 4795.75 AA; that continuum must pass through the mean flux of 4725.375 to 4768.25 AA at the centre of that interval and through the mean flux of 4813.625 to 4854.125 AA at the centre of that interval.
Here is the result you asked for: 3.5 AA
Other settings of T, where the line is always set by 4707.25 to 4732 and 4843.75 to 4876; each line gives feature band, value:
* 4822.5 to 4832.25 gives -1.20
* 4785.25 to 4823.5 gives -2.15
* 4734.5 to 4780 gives -0.22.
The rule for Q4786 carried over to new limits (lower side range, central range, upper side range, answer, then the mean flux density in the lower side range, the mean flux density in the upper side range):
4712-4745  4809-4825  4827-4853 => -0.8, 18.7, 19.6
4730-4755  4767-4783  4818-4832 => 2.1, 18.7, 20.4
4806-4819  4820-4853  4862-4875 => -2.6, 20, 16.2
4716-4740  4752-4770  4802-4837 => 0.9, 18.5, 20.1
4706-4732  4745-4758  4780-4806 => -0.5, 18.4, 17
